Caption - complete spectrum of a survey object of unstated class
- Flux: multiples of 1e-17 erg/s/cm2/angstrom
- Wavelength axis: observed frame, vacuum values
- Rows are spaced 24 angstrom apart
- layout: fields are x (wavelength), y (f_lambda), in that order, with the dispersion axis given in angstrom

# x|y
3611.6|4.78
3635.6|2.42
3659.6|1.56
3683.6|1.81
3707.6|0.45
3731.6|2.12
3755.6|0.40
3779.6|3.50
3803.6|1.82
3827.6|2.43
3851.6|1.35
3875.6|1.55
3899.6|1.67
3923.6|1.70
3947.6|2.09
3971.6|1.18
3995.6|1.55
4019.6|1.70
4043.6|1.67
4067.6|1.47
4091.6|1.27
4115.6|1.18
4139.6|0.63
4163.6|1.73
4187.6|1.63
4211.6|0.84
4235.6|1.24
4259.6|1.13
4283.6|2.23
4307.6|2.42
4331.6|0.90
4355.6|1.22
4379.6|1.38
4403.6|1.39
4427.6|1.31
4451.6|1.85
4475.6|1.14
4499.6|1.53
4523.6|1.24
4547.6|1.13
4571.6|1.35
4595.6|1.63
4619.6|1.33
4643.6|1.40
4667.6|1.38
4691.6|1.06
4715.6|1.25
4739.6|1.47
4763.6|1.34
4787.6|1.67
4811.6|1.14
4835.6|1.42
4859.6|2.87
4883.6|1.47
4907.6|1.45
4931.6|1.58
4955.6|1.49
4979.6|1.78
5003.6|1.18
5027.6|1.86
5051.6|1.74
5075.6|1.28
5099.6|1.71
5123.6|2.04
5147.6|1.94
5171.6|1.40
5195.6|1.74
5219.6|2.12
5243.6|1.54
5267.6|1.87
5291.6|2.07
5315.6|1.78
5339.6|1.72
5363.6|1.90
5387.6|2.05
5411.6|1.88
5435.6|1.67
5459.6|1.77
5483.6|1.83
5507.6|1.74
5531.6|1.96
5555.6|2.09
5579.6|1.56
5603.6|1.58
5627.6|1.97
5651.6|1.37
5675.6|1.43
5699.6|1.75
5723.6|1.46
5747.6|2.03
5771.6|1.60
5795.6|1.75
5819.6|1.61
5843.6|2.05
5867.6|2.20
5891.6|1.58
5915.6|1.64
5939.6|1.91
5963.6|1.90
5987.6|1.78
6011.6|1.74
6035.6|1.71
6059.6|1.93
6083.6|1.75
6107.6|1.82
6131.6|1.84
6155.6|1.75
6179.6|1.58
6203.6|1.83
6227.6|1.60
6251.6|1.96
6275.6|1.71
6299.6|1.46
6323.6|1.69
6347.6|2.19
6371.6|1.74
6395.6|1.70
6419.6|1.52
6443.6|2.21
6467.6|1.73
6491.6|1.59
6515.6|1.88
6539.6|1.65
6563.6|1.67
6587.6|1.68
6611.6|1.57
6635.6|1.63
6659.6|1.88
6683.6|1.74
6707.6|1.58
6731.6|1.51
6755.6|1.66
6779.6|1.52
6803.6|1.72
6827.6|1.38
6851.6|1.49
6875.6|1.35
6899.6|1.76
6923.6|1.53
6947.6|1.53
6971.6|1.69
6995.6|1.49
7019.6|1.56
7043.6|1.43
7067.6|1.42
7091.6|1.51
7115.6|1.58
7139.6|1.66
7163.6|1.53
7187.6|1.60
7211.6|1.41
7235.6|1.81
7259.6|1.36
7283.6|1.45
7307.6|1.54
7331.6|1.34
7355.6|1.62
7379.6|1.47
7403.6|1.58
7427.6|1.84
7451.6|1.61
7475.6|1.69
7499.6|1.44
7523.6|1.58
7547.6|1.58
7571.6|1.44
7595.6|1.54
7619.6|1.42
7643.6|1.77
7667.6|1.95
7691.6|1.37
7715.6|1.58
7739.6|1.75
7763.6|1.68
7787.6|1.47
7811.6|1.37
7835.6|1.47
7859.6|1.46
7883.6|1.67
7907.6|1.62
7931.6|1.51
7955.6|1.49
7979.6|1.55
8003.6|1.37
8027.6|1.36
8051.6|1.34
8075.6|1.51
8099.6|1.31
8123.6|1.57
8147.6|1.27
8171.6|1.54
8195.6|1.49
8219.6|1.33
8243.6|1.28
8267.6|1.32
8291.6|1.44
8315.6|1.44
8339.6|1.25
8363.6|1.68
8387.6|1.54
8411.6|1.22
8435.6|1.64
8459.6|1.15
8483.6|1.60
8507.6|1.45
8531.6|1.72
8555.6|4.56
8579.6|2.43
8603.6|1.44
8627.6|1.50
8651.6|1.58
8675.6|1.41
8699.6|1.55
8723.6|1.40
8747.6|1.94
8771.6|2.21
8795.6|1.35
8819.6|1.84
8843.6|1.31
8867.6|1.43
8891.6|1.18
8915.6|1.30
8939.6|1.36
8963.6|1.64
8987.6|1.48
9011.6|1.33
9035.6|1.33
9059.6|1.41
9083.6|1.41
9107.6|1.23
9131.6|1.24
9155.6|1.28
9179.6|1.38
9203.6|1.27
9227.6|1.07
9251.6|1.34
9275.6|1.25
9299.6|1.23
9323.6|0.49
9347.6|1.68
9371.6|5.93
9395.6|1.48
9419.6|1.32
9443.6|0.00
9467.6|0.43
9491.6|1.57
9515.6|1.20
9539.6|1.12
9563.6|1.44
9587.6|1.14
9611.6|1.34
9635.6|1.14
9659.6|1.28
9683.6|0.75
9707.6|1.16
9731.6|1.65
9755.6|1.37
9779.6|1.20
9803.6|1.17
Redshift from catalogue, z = 0.303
